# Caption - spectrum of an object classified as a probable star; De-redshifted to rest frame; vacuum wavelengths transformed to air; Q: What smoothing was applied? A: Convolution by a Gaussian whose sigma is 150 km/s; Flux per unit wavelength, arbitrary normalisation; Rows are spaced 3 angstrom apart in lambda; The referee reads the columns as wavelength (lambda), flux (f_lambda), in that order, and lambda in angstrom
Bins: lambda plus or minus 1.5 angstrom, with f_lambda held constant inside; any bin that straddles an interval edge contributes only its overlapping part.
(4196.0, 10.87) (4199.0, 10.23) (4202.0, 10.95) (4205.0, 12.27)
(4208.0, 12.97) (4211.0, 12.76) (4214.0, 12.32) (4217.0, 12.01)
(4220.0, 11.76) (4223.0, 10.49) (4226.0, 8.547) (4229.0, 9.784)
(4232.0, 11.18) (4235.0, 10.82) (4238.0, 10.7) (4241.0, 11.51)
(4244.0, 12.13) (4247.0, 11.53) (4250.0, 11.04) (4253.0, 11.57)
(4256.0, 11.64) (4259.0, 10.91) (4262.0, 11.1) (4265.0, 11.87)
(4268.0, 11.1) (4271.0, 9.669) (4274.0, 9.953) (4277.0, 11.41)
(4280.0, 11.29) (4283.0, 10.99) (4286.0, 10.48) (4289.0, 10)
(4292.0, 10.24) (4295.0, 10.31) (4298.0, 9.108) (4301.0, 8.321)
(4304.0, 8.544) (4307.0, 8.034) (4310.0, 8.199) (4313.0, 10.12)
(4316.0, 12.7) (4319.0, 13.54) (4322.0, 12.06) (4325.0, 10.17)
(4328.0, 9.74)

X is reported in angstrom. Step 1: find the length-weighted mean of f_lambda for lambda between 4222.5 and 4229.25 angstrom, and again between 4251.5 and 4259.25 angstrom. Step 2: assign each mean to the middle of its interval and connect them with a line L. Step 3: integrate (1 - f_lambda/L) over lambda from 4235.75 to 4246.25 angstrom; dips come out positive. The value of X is -0.9 angstrom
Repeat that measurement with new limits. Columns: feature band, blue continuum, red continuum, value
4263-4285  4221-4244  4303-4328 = -0.8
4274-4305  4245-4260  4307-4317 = 1.1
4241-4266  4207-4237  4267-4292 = -1.4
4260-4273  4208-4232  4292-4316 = -1.0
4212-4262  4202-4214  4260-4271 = 2.6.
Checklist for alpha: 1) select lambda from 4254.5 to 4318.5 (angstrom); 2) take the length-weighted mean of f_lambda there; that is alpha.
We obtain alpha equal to 10.3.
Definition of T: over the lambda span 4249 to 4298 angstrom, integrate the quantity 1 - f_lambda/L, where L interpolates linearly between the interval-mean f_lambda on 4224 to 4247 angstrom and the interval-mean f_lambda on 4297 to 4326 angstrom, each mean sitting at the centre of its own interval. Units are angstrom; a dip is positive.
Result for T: -1.8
